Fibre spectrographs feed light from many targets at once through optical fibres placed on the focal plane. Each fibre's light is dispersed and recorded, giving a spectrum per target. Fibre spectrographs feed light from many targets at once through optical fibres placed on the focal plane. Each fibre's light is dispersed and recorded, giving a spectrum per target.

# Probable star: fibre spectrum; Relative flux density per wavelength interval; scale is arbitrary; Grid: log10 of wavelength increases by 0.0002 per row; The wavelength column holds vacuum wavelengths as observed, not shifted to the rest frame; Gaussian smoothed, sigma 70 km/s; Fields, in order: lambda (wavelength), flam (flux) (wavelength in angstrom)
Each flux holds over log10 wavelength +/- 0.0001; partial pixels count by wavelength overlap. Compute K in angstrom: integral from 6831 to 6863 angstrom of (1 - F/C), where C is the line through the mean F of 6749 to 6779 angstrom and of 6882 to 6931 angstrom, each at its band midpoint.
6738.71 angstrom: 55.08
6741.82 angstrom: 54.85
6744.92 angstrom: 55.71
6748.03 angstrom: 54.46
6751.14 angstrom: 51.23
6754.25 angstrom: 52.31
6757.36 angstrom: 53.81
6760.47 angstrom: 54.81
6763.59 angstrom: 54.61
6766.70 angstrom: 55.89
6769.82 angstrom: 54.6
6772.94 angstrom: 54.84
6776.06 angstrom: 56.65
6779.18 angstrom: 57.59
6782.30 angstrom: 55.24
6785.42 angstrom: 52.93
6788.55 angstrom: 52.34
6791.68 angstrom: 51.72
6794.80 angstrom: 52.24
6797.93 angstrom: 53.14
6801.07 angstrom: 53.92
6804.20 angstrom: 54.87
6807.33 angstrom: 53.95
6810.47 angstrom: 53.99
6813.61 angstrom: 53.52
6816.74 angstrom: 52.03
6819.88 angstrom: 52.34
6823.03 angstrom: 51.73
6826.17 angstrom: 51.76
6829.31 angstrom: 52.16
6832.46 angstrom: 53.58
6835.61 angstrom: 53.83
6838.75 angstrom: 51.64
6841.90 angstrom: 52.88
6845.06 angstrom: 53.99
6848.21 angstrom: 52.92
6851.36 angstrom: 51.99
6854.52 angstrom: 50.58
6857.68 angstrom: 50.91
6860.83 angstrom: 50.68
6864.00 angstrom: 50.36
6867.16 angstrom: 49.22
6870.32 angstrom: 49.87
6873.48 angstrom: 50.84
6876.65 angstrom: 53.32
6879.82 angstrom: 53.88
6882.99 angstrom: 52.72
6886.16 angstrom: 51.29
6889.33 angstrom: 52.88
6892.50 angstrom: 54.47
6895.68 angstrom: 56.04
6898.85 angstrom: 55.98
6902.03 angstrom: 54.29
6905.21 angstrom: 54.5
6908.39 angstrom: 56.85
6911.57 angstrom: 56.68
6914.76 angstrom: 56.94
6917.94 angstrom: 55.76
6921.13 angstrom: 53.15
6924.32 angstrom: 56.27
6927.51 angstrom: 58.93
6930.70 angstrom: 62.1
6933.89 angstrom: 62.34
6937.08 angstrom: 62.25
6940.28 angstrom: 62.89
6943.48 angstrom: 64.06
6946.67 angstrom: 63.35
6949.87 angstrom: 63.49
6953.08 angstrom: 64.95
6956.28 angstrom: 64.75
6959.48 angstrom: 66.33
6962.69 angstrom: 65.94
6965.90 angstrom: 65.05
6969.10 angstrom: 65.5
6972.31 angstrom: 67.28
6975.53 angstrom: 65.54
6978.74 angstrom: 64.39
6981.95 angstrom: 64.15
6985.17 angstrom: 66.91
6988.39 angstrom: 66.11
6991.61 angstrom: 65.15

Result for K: 1.6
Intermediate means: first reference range 54.5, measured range 52.3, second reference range 55.4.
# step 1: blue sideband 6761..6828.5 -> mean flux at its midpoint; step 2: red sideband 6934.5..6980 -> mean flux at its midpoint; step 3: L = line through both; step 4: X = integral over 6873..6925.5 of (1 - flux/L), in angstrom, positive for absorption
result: 5.40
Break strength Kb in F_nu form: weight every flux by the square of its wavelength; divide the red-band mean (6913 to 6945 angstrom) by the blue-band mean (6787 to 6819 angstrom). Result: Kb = 1.16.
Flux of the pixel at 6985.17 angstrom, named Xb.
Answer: 66.91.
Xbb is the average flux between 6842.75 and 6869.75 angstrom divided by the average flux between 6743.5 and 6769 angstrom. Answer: 0.95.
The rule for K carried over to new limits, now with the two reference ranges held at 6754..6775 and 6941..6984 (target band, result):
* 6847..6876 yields 4.27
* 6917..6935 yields 1.43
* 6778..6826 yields 2.70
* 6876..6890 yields 1.85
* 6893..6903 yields 1.00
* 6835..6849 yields 1.35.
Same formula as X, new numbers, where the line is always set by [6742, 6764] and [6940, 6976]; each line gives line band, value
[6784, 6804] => 1.2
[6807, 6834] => 2.2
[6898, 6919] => 2.2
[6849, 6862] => 1.8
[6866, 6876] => 1.7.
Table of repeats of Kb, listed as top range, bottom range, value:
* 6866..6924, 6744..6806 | 1.03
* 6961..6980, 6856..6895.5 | 1.30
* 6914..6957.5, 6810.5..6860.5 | 1.20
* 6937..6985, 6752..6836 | 1.27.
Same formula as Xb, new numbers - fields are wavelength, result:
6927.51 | 58.93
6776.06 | 56.65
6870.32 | 49.87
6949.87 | 63.49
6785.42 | 52.93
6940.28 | 62.89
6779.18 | 57.59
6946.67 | 63.35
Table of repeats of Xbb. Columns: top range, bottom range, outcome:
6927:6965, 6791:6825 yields 1.20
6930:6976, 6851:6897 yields 1.24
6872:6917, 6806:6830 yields 1.03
